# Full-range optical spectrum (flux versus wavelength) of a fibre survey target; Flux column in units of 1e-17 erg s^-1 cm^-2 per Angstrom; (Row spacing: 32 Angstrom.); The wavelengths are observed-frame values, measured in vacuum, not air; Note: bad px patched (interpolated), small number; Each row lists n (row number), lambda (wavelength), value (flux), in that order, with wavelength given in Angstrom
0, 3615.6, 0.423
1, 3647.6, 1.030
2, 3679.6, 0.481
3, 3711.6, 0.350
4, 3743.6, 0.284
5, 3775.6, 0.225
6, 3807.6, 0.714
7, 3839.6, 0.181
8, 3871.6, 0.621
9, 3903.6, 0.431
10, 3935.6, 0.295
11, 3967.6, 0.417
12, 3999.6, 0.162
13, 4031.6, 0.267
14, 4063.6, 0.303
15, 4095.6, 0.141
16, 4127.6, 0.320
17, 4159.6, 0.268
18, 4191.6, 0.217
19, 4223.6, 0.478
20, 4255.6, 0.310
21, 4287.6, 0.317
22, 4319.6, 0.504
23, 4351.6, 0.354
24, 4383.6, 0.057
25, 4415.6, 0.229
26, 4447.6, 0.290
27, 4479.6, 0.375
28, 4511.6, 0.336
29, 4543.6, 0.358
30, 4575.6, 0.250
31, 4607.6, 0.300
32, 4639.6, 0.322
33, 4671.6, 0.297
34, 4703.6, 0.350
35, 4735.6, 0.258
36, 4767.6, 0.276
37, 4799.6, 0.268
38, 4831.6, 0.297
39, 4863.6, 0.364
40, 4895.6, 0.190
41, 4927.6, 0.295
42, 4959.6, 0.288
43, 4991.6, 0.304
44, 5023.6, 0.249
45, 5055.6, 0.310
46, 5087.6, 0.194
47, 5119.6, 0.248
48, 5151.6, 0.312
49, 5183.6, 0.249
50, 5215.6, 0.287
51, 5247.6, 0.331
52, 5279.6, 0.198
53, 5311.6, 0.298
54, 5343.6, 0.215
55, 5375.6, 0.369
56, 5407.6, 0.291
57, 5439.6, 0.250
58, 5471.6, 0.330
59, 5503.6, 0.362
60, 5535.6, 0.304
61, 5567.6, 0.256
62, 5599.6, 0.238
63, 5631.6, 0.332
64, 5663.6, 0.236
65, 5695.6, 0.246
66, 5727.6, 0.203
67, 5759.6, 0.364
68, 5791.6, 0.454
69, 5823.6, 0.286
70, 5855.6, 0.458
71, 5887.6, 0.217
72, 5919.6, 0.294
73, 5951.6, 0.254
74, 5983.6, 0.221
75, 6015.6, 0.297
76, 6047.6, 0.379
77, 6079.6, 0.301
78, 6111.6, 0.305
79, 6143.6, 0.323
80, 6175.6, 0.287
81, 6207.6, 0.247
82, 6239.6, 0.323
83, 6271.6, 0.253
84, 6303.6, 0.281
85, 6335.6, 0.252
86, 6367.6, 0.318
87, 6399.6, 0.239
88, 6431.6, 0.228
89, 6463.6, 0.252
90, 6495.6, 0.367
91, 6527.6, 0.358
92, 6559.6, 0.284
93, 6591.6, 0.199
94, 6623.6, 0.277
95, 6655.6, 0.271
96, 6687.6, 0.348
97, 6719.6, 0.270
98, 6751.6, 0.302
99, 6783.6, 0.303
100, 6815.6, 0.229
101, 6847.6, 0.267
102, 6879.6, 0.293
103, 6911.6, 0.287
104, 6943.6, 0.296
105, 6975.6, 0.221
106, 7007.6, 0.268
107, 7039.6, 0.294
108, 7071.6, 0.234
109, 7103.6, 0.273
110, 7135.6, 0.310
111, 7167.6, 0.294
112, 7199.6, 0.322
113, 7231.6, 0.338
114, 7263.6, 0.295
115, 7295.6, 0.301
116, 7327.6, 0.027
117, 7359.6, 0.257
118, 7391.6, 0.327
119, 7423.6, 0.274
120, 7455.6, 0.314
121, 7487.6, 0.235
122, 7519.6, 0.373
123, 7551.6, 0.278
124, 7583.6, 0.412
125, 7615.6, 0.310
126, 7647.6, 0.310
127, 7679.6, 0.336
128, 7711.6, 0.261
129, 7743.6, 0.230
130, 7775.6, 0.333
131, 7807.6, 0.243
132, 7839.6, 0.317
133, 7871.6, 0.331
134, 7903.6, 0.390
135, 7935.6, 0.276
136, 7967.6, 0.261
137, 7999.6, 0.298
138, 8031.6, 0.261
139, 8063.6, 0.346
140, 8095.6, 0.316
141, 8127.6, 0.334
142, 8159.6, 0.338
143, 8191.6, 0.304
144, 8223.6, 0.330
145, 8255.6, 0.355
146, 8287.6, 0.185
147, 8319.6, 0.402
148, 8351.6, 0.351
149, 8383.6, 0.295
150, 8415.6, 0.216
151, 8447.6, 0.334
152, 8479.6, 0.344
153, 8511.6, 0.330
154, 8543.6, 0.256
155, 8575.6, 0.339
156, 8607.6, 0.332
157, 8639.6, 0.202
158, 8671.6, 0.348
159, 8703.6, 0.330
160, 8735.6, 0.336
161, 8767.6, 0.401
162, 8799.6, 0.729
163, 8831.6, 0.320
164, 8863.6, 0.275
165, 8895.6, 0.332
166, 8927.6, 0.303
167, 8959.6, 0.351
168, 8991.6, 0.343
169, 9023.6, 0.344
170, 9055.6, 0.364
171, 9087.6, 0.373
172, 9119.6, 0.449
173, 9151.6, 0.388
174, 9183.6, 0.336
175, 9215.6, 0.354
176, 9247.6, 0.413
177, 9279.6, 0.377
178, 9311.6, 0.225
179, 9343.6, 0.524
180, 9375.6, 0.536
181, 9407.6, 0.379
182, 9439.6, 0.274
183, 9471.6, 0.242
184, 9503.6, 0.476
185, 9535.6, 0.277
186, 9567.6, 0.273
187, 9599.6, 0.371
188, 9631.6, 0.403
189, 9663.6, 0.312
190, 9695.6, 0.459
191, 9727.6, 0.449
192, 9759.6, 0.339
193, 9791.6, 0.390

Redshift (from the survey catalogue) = 1.357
